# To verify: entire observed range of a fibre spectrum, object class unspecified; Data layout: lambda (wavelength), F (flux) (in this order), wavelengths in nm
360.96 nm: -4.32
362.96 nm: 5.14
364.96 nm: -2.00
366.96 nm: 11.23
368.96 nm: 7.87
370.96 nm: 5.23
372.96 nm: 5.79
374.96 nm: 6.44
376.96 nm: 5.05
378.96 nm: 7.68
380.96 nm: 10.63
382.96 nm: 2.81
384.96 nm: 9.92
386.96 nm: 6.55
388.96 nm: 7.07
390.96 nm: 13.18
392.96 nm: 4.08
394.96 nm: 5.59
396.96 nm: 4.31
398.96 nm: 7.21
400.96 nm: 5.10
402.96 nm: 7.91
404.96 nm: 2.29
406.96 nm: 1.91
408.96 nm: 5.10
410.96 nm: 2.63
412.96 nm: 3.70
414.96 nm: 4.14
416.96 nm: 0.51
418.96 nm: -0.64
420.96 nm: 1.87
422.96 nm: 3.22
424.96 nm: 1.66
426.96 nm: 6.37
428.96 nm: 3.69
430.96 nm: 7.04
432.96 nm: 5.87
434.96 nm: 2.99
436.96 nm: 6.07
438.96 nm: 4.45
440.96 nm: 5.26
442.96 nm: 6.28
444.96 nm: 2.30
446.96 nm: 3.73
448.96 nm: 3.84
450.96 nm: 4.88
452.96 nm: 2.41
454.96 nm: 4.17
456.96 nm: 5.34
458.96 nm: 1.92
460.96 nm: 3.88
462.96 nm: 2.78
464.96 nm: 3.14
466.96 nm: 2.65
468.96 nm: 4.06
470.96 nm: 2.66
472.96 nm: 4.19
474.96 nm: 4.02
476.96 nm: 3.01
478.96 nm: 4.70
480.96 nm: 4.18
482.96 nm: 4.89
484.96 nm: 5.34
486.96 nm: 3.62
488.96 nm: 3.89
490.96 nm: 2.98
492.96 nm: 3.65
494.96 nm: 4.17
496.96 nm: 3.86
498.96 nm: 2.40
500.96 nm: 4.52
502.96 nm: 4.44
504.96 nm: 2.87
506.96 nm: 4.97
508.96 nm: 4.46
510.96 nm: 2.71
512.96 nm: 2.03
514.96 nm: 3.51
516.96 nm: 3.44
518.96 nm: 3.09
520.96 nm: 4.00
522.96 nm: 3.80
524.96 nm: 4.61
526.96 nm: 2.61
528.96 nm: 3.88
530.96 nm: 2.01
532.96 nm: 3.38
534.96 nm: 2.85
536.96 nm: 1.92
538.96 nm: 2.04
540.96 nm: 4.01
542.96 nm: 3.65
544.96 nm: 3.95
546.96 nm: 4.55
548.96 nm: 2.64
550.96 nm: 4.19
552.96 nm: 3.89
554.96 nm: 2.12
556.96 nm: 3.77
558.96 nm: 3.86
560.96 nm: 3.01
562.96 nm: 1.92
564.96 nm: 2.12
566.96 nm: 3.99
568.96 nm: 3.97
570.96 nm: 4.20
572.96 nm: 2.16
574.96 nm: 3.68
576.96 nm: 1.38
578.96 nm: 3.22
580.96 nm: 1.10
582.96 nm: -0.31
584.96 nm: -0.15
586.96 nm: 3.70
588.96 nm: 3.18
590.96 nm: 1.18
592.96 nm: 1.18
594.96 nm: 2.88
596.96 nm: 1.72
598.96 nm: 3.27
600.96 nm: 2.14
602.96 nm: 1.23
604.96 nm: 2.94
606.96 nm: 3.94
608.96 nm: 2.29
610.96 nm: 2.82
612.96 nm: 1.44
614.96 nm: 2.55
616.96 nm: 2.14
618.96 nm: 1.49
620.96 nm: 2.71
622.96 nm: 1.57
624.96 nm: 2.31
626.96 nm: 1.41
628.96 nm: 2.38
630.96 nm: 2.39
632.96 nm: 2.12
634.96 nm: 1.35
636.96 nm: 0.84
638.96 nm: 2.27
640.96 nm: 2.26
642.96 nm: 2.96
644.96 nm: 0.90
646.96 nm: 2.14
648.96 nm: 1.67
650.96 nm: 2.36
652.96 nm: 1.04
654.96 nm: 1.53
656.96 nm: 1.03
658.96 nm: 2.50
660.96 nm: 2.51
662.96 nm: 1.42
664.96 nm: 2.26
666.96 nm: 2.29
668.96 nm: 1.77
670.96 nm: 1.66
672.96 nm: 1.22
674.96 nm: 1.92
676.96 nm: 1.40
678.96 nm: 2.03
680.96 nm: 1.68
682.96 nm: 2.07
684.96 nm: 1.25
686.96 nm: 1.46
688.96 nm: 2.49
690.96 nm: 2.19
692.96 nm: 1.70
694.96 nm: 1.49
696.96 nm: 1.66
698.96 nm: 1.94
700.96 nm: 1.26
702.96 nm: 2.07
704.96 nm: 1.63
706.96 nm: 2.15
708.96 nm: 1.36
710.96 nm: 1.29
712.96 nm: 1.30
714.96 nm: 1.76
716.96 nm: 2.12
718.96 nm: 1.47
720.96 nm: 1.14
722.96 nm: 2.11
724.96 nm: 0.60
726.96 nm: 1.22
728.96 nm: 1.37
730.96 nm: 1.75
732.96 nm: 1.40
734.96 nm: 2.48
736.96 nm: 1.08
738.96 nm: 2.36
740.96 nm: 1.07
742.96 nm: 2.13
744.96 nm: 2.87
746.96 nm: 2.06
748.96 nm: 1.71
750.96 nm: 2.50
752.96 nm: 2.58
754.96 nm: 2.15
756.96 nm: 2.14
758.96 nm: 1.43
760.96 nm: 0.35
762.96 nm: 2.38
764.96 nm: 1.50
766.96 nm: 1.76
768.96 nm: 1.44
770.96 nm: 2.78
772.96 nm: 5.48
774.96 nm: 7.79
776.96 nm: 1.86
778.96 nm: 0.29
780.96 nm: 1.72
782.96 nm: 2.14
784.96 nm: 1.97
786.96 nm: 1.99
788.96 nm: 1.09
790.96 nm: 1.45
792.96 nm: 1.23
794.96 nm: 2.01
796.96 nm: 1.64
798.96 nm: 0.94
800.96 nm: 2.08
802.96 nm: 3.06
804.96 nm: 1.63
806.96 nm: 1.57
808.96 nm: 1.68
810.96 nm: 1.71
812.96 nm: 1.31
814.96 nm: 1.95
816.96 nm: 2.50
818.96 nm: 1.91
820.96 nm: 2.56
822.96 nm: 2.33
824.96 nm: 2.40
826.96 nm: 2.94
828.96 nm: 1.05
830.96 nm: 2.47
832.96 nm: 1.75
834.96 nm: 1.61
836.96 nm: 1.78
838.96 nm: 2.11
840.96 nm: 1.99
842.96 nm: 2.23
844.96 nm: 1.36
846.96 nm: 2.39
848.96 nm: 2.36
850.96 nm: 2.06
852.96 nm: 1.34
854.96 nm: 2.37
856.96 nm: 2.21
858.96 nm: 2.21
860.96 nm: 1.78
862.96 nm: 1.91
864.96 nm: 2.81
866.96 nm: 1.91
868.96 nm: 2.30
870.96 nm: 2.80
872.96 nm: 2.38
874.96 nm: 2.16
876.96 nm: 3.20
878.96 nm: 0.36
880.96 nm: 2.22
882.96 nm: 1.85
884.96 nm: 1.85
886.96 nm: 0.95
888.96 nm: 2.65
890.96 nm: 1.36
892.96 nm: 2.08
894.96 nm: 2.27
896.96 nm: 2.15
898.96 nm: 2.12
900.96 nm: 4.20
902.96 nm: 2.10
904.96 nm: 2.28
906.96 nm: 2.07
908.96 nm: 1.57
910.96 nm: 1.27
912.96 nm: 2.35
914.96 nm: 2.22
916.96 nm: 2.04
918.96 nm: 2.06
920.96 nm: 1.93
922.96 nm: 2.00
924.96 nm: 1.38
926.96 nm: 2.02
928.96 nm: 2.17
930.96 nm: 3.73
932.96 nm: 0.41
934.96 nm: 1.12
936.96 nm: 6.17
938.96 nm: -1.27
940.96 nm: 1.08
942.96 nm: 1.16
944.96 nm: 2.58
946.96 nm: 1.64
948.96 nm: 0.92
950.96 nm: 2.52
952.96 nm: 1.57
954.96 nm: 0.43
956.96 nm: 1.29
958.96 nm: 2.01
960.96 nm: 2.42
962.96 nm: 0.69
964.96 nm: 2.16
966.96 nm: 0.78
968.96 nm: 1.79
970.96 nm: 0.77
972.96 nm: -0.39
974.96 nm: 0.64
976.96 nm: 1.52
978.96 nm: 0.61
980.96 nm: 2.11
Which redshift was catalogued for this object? 1.08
